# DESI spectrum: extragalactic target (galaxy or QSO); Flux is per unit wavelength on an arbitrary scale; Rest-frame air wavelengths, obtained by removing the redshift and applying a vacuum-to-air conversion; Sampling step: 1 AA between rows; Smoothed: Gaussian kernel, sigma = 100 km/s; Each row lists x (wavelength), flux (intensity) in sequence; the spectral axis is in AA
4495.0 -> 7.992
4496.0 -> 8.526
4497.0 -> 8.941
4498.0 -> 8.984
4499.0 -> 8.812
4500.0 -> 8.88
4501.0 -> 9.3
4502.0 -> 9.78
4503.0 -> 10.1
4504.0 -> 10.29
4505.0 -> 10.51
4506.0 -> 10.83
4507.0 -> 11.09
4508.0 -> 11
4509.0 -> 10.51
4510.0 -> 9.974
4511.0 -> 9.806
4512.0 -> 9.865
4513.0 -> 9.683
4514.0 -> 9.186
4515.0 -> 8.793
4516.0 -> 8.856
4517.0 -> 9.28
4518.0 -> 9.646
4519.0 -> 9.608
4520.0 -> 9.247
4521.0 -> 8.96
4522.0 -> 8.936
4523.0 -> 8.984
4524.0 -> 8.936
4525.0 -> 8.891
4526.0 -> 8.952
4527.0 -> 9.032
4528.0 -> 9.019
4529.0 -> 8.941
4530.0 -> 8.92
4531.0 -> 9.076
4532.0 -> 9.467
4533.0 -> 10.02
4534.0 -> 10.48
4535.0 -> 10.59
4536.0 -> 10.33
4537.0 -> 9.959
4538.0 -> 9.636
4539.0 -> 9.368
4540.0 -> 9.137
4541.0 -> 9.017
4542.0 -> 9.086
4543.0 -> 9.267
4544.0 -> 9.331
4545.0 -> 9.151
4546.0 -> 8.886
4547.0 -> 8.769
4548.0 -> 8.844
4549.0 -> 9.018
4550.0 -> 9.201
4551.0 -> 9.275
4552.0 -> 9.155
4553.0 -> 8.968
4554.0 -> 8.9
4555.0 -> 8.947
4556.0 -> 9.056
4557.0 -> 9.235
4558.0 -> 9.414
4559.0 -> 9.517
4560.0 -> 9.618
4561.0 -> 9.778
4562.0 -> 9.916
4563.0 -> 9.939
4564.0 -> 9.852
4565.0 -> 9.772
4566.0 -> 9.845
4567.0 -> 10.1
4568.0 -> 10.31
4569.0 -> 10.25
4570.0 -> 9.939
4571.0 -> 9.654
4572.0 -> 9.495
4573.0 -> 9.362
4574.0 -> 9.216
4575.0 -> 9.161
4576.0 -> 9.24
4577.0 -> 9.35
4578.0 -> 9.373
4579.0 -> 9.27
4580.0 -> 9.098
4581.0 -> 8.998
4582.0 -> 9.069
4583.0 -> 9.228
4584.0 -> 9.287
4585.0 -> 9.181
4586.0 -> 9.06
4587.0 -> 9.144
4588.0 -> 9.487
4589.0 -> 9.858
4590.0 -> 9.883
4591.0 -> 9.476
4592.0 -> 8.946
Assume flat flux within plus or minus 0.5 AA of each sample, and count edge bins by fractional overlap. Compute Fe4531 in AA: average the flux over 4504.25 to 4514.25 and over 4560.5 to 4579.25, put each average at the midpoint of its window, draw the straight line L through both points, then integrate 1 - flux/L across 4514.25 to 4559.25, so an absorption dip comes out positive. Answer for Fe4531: 3.4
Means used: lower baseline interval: 10.3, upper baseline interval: 9.68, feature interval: 9.24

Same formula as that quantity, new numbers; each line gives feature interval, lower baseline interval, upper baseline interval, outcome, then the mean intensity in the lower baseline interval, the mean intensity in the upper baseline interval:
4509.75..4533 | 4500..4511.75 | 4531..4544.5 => 1.7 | 10.2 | 9.65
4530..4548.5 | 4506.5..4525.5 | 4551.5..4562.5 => -0.1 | 9.54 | 9.32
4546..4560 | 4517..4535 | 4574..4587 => 0.2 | 9.28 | 9.19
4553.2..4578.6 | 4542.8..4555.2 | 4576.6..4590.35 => -1.1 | 9.05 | 9.3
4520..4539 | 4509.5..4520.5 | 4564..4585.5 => 0.1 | 9.45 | 9.49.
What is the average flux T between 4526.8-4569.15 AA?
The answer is 9.45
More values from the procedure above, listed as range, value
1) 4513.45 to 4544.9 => 9.32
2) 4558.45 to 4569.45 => 9.9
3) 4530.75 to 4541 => 9.79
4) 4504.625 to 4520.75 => 9.85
